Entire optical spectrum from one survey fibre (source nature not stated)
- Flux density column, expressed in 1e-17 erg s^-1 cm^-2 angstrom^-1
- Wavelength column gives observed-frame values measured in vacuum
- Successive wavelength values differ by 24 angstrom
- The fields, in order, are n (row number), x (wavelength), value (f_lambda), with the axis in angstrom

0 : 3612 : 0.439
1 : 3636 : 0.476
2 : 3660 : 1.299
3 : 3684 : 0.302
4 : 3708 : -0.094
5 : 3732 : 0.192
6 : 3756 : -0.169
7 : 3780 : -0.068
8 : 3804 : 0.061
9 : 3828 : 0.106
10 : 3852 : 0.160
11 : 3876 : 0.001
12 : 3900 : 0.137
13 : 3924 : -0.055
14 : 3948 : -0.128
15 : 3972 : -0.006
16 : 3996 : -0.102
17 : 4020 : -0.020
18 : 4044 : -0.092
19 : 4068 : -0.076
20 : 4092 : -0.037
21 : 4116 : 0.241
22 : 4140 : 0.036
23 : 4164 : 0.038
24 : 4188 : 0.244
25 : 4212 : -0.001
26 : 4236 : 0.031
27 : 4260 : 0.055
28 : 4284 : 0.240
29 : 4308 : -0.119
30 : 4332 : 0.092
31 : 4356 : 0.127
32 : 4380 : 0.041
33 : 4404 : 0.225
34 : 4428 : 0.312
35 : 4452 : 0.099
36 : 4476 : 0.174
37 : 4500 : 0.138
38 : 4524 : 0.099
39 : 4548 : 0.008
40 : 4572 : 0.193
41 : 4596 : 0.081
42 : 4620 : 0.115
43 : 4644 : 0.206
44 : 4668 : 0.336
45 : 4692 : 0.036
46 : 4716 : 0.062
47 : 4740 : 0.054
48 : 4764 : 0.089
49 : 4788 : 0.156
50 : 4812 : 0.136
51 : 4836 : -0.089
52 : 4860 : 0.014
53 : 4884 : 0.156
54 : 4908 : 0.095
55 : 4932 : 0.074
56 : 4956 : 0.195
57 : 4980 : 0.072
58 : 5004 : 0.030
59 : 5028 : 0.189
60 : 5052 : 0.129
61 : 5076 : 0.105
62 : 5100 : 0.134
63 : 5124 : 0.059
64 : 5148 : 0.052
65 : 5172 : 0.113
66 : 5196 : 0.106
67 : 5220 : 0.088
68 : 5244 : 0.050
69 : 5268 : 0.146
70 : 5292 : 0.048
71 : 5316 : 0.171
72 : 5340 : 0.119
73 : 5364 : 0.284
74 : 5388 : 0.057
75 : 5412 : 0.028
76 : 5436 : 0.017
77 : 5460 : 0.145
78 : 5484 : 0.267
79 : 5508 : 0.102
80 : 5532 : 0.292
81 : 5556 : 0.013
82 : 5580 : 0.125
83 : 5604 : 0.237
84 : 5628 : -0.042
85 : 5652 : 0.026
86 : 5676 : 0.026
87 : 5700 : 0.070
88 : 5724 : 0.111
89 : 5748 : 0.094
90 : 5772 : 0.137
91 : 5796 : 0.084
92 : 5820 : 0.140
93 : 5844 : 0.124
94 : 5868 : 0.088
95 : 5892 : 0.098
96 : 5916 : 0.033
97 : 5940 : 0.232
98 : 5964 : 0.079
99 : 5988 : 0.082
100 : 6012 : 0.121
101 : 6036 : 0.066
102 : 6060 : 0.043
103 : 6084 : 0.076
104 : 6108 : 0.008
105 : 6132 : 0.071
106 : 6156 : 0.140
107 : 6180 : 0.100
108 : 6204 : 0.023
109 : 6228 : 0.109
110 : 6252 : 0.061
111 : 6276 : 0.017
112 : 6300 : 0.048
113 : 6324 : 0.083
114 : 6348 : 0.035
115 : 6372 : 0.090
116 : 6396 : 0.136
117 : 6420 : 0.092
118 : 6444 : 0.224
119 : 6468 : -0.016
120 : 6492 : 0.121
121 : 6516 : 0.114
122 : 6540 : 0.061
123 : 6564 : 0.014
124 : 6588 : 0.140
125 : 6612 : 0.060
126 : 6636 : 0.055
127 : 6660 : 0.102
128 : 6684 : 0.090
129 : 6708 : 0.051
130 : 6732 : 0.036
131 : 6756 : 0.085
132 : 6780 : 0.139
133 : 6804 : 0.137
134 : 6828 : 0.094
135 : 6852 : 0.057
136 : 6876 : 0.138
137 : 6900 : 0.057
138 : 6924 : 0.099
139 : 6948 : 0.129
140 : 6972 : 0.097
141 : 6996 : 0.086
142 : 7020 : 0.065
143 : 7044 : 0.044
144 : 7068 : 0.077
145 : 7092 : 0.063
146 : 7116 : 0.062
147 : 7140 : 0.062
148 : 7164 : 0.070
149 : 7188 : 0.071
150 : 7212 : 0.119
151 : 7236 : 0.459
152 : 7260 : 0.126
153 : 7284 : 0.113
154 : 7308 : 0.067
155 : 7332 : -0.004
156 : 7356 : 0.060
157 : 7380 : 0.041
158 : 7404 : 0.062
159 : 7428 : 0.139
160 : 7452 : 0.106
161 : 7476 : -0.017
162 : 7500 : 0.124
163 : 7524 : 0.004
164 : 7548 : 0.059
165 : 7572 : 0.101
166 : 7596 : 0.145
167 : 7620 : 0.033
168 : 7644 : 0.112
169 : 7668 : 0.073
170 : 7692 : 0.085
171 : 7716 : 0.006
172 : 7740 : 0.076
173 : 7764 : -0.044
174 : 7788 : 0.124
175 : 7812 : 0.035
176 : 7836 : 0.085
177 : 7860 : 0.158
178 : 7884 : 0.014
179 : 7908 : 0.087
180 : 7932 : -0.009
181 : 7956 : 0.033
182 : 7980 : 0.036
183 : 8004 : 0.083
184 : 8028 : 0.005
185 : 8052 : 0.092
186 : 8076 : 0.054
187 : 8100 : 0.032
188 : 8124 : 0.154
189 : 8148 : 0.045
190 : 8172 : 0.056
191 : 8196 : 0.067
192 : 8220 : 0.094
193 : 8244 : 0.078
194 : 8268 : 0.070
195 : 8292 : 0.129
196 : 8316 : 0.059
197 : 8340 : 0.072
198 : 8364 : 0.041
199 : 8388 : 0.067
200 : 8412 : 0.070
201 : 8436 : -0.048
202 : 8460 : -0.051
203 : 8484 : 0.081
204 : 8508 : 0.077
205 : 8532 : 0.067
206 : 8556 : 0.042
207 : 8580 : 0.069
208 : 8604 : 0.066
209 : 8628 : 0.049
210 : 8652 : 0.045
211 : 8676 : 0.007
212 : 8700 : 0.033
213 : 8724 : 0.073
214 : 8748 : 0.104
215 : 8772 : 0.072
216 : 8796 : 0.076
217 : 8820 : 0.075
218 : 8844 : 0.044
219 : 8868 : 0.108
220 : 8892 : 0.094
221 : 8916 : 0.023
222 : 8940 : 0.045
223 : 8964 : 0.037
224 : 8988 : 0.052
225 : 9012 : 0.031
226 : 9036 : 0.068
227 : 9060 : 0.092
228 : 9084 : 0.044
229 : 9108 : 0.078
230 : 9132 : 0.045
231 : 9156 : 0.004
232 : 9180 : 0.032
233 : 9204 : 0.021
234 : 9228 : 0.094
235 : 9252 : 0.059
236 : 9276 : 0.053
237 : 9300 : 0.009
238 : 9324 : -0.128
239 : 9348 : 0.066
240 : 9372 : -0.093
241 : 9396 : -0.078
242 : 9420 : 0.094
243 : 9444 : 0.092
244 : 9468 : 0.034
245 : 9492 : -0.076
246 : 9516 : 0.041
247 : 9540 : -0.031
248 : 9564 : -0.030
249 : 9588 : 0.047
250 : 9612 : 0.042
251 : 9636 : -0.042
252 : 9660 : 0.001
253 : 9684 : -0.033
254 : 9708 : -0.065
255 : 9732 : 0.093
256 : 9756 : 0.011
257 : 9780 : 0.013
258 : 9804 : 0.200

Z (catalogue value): 0.10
